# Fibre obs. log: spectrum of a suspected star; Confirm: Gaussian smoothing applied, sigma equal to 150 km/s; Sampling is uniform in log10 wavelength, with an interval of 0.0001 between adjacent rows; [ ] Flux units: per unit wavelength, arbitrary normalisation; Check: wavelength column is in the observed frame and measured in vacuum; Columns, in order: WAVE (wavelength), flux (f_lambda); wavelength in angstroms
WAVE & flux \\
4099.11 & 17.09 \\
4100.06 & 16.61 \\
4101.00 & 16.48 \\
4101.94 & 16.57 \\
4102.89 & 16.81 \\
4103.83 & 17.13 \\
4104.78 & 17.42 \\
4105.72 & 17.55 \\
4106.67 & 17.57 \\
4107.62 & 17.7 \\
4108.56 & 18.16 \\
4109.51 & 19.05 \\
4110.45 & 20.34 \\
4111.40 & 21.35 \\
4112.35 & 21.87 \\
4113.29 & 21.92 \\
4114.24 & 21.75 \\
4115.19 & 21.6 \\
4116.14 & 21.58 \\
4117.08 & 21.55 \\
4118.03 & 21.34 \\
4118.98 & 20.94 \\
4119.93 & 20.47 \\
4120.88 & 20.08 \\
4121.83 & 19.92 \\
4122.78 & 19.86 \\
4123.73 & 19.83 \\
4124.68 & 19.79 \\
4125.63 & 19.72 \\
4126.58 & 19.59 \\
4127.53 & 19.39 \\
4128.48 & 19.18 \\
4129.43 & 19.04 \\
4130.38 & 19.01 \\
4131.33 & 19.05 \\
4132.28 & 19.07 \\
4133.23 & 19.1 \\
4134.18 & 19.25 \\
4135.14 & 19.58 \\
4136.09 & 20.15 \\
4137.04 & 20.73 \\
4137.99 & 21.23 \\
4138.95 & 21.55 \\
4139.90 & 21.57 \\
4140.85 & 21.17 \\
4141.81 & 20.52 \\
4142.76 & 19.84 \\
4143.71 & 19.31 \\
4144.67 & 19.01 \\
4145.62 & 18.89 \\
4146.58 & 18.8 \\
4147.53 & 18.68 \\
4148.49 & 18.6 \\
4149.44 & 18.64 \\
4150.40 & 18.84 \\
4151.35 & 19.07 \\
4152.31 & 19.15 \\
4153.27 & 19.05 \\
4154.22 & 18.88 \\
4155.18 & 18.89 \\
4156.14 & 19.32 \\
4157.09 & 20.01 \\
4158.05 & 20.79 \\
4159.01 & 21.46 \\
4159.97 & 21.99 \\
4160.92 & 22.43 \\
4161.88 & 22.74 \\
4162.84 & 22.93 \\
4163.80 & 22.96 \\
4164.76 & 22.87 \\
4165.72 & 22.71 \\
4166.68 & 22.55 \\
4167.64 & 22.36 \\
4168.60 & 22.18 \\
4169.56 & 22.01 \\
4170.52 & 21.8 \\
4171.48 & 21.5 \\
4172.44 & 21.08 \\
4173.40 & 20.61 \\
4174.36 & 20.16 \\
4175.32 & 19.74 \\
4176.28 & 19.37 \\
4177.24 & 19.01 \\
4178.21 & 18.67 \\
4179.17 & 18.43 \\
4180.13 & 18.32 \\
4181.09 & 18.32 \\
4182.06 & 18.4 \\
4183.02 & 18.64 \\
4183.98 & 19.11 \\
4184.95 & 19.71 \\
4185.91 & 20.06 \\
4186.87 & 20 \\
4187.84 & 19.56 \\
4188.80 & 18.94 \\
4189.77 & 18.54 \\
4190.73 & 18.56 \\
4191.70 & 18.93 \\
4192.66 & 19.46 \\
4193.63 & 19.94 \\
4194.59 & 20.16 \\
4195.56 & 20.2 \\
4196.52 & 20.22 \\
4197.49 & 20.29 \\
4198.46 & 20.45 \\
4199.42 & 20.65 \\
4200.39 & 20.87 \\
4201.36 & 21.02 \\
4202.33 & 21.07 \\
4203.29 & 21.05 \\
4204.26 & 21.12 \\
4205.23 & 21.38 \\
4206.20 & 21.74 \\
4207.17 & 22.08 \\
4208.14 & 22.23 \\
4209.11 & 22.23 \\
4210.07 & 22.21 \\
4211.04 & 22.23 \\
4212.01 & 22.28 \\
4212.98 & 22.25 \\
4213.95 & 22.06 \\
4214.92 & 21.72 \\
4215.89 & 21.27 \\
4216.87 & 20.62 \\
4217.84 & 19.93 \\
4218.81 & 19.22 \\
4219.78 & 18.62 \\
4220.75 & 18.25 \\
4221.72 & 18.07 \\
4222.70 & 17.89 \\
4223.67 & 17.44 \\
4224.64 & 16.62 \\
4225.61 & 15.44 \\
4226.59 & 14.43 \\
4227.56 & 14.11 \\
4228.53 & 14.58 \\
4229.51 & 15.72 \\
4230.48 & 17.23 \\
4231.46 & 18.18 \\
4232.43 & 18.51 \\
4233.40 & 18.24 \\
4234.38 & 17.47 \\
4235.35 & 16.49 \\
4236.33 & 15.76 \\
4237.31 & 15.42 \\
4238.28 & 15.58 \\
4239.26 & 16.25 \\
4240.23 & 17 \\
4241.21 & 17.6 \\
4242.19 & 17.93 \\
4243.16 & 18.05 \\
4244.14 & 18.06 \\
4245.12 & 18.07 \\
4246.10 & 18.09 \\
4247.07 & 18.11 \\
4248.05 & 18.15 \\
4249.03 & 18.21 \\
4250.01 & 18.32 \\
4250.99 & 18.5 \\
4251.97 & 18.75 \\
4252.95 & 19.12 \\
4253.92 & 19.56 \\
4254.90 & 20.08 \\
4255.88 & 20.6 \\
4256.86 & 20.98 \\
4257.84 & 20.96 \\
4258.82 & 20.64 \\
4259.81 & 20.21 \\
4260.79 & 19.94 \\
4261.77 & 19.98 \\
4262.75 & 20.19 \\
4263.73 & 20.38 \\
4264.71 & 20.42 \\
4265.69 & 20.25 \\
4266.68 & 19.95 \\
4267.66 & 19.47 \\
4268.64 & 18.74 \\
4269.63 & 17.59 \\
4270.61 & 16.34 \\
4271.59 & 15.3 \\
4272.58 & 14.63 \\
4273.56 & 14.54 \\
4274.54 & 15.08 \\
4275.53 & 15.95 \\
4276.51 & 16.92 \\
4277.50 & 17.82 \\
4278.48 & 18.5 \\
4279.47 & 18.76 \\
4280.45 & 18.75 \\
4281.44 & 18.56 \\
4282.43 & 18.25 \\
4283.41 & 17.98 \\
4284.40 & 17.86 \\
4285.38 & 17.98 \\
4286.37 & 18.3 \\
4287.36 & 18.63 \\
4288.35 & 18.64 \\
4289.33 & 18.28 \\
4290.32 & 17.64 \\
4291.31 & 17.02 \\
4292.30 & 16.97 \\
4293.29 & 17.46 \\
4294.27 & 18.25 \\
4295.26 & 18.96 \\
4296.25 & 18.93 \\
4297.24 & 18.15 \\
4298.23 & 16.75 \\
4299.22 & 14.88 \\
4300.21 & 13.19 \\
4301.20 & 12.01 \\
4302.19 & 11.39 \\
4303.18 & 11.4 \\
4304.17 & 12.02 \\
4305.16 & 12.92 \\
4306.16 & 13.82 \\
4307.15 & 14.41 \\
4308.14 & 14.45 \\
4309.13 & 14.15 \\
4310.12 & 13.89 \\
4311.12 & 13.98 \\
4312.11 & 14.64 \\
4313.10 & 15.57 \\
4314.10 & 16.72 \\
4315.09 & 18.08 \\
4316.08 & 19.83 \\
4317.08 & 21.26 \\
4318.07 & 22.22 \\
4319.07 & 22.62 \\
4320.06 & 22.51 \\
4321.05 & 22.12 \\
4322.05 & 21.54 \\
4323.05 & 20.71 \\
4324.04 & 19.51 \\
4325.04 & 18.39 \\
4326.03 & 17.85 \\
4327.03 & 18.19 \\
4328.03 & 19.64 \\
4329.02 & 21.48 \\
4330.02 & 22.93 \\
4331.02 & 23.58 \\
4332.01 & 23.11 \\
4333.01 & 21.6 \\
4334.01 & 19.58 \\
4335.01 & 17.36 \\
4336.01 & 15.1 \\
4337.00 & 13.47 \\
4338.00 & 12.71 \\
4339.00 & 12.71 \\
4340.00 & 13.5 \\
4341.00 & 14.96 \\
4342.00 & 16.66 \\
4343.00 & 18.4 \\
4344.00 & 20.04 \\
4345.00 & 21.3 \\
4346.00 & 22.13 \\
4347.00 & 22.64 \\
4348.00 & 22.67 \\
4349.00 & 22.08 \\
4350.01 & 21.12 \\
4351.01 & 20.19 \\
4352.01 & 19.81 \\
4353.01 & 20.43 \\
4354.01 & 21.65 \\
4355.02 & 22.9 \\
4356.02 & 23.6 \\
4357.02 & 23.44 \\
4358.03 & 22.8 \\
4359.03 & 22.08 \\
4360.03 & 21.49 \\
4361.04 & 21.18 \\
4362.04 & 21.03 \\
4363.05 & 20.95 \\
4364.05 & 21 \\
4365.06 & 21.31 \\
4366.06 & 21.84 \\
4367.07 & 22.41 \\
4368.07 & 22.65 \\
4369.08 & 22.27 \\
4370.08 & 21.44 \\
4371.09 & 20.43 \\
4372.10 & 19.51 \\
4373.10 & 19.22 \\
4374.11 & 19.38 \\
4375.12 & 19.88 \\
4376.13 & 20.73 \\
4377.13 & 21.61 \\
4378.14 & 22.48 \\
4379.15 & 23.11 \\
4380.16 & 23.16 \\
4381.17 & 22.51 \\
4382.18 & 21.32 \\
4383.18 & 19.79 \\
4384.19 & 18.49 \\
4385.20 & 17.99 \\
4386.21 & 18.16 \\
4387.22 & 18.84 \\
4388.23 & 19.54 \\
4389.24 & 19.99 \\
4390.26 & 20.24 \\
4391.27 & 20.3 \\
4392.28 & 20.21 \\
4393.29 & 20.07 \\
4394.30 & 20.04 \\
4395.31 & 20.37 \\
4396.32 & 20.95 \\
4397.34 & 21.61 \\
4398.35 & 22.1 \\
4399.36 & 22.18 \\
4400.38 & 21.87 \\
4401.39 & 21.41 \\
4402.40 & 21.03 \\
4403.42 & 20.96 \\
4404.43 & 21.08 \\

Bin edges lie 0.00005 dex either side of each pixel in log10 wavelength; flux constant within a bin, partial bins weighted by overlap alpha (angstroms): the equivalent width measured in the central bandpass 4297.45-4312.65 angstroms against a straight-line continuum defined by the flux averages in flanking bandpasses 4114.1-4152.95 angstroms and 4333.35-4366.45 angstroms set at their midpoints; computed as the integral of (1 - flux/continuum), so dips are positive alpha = 4.7 angstroms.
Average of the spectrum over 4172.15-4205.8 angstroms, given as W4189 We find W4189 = 19.8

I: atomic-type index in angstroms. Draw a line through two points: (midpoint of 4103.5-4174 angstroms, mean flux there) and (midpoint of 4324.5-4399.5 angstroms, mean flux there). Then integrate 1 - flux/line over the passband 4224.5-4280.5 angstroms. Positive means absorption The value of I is 6.6 angstroms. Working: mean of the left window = 20.2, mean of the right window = 20.3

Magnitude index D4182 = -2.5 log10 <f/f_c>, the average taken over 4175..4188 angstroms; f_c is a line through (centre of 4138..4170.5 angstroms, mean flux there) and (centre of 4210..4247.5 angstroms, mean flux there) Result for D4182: 0.03 mag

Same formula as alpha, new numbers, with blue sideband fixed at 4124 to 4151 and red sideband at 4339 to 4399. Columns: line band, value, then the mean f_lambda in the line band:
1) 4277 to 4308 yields 5.71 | 16.6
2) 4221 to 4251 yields 4.47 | 17.1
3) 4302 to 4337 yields 4.24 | 18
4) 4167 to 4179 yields -0.54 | 20.7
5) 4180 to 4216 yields -1.04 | 20.5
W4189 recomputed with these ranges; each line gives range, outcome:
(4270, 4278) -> 15.9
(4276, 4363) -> 18.4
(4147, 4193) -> 20.1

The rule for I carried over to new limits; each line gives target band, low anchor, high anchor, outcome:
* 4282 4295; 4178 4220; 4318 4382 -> 1.6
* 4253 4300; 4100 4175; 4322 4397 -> 4.3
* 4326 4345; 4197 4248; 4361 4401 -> 2.0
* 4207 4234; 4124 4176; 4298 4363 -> 0.9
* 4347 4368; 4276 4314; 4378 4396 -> -3.0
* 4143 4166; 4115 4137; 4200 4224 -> 0.0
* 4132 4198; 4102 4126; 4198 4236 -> -1.8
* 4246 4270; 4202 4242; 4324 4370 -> -0.4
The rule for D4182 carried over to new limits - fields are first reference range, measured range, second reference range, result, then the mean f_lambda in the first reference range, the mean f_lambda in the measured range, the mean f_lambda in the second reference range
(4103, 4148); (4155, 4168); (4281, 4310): -0.146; 19.8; 21.8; 16.1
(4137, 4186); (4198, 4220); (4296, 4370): -0.074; 20.3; 21.3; 18.8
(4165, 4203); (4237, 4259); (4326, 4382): 0.100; 20.1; 18.4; 20.4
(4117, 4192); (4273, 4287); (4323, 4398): 0.153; 20.1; 17.5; 20.2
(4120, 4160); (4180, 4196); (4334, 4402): 0.032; 19.7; 19.2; 20.3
